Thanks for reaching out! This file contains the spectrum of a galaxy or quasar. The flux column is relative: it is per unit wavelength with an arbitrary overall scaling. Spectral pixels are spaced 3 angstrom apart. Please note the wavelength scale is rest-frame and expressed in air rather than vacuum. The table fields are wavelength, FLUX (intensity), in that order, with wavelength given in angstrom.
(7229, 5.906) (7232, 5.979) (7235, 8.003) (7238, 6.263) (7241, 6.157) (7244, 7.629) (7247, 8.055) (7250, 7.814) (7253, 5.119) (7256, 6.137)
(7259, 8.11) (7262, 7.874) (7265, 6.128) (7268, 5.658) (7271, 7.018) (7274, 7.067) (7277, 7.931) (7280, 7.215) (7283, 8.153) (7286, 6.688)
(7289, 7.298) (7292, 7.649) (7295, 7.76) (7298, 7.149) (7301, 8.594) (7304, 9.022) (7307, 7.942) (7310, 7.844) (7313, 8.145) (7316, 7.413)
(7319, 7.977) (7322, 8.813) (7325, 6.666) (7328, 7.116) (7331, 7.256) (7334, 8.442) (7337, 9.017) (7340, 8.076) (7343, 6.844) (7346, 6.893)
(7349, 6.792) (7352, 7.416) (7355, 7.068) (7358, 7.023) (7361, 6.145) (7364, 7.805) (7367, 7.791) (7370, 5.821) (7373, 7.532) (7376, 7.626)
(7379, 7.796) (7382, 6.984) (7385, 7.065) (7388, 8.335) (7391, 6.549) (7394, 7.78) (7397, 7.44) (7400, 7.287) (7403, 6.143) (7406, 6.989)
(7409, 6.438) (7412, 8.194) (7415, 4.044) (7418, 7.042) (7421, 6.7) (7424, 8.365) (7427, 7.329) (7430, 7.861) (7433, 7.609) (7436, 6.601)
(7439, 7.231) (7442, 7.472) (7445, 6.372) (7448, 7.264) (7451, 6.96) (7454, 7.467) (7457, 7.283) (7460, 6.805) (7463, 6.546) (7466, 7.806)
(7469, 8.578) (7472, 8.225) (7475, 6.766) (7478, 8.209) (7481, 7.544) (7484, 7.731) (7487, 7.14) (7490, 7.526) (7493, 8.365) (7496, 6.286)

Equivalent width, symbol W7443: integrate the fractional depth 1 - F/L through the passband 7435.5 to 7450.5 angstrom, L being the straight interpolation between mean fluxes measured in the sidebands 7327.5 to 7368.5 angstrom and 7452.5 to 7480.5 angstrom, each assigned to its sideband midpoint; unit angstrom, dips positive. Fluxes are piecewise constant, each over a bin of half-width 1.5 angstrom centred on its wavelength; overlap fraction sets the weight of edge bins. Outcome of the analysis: 1.0 angstrom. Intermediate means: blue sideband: 7.41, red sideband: 7.52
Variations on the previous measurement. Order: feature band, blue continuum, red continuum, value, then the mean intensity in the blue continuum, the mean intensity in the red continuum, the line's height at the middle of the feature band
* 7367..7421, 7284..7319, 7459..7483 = 4.62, 7.79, 7.58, 7.67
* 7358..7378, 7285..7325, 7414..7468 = 0.96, 7.84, 7.08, 7.49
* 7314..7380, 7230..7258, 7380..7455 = -4.22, 6.8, 7.1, 6.98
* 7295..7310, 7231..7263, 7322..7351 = -1.57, 7.02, 7.53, 7.33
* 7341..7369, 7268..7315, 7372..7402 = 1.52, 7.63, 7.42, 7.49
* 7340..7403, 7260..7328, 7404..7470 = 0.98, 7.54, 7.12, 7.31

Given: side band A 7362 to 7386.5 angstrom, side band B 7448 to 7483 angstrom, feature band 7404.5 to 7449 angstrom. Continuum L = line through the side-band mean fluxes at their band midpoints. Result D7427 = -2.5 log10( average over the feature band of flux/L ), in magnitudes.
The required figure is 0.05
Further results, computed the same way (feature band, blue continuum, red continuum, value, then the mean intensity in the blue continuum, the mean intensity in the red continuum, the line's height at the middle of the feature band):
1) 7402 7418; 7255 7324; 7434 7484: 0.15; 7.55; 7.34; 7.4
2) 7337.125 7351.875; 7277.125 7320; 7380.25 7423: 0.01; 7.78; 6.95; 7.41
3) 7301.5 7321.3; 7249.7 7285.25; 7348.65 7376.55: -0.15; 6.98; 7.1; 7.04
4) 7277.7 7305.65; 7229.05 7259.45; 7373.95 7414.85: -0.12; 6.84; 7.18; 6.94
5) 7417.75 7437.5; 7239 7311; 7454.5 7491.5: 0.01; 7.32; 7.51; 7.47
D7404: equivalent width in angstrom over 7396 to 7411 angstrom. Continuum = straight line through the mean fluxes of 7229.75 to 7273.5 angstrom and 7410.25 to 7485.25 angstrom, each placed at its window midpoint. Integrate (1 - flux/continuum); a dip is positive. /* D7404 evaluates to 0.61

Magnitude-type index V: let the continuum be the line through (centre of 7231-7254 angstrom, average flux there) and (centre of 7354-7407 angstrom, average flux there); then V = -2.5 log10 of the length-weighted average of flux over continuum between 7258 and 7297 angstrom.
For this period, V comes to -0.04 mag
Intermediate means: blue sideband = 6.94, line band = 7.26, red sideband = 7.18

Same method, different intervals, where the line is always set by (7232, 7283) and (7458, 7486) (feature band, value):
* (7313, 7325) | -0.105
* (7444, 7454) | 0.079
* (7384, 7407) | 0.024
